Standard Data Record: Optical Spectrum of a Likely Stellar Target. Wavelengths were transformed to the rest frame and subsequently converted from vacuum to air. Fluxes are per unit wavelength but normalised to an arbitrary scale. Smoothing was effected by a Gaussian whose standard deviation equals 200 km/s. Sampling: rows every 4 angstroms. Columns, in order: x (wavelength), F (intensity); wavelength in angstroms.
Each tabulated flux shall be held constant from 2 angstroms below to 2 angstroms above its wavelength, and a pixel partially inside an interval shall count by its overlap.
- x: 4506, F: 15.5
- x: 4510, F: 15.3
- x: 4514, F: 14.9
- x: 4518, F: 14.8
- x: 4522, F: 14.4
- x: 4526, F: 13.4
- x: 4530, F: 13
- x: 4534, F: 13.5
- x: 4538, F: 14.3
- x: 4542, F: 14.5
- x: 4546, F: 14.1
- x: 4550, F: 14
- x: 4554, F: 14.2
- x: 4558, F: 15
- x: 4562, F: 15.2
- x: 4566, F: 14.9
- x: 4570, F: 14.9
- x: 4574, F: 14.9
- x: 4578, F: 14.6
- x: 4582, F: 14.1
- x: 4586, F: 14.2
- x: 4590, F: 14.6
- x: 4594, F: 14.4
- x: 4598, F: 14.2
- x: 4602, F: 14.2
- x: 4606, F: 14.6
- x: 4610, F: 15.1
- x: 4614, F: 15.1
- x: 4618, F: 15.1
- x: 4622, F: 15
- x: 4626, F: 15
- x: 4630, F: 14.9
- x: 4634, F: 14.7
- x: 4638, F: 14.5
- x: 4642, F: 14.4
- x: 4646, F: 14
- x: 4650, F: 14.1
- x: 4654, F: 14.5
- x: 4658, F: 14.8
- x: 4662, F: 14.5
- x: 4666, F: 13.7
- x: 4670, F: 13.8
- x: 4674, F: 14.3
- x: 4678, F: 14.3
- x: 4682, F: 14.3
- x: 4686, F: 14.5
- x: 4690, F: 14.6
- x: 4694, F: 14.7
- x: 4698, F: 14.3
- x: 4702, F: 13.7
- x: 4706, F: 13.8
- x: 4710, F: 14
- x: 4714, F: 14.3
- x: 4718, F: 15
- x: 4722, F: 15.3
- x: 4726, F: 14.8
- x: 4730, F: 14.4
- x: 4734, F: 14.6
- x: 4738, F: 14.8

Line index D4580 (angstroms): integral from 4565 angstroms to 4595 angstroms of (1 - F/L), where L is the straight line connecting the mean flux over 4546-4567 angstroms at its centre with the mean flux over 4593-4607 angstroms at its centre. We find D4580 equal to -0.25 angstroms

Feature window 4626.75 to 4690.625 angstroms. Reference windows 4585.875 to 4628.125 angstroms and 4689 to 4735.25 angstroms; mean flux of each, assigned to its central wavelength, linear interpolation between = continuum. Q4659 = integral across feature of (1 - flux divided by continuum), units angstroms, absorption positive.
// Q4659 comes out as 0.9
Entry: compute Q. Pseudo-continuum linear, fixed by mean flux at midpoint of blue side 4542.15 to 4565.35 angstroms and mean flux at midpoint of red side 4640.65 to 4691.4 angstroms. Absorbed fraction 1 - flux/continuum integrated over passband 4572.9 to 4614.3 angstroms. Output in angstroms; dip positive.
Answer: -0.22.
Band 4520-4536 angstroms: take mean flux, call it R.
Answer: 13.6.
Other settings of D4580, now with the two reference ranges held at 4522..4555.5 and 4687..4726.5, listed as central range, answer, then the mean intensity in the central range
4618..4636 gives -0.94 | 14.9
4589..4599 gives -0.23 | 14.4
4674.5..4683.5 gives 0.03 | 14.3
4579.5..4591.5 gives -0.21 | 14.3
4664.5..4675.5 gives 0.30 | 13.9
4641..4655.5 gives 0.02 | 14.2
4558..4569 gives -0.82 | 15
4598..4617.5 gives -0.83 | 14.7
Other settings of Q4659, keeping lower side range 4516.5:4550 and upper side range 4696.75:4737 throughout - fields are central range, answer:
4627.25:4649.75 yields -0.4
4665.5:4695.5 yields 0.1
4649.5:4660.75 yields -0.2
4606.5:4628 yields -1.3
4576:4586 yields -0.2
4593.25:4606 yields -0.1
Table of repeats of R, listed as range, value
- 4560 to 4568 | 15.1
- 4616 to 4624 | 15.1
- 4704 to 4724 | 14.5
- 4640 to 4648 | 14.2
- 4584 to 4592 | 14.4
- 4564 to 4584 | 14.7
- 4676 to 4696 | 14.5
